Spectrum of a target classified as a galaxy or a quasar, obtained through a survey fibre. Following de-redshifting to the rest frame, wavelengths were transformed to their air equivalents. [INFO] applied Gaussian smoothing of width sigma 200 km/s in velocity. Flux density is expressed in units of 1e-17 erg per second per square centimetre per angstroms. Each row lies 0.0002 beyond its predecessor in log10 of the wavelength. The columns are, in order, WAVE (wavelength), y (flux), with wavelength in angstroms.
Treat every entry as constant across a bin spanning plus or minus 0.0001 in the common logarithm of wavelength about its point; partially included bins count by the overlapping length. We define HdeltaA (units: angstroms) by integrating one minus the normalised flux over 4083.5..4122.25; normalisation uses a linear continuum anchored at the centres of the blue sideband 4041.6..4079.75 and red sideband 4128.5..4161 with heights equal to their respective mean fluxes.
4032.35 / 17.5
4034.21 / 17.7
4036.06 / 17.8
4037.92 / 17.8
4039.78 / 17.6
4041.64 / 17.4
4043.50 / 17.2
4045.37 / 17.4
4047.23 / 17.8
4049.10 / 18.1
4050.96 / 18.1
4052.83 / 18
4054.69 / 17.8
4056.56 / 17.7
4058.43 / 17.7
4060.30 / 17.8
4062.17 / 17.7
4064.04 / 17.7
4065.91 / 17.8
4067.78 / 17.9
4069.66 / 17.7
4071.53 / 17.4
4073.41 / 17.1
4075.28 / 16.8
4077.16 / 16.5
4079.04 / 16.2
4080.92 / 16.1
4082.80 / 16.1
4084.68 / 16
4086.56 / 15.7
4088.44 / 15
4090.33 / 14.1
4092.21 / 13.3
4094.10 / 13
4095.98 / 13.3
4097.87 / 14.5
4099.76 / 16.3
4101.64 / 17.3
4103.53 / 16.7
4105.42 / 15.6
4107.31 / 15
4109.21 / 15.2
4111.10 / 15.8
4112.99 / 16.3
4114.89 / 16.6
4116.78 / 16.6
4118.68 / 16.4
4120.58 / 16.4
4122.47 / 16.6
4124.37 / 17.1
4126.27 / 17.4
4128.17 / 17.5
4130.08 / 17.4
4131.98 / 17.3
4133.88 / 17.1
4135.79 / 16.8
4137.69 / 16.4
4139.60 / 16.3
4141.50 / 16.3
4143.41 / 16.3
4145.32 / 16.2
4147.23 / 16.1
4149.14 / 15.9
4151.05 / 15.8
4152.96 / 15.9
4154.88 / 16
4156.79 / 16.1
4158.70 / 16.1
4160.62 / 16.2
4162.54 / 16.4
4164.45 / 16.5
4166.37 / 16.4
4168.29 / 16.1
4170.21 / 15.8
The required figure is 3.3 angstroms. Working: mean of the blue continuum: 17.5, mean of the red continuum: 16.4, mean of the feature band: 15.5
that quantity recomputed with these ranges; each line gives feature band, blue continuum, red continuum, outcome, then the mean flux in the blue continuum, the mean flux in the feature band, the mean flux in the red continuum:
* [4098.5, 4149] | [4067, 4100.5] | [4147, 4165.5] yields -1.76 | 15.7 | 16.5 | 16.1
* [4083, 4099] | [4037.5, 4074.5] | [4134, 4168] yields 2.51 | 17.7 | 14.5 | 16.2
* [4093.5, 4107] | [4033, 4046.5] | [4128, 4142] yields 1.45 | 17.6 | 15.3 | 16.9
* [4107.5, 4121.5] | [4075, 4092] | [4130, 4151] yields 0.00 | 15.7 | 16.1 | 16.5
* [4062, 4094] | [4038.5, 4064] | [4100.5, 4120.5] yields 1.38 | 17.7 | 16.3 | 16.2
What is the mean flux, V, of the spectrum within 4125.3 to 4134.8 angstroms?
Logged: 17.3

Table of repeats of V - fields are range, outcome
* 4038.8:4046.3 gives 17.4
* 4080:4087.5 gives 16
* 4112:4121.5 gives 16.5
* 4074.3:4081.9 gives 16.4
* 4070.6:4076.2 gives 17.1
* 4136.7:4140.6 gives 16.4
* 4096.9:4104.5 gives 16.2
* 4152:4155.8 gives 15.9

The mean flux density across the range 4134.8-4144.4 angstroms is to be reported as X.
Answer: 16.4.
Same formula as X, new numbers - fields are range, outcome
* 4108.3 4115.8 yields 16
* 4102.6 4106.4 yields 16.1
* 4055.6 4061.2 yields 17.7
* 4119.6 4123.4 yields 16.5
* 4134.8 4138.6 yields 16.6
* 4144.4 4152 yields 16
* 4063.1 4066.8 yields 17.8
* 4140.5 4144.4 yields 16.3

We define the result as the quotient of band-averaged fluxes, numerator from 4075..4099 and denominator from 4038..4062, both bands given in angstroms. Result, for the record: 0.85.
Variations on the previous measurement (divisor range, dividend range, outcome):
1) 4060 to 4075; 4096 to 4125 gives 0.91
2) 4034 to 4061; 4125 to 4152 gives 0.94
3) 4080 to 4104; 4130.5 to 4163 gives 1.08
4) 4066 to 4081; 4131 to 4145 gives 0.97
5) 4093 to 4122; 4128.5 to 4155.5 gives 1.05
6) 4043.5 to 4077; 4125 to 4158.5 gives 0.94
